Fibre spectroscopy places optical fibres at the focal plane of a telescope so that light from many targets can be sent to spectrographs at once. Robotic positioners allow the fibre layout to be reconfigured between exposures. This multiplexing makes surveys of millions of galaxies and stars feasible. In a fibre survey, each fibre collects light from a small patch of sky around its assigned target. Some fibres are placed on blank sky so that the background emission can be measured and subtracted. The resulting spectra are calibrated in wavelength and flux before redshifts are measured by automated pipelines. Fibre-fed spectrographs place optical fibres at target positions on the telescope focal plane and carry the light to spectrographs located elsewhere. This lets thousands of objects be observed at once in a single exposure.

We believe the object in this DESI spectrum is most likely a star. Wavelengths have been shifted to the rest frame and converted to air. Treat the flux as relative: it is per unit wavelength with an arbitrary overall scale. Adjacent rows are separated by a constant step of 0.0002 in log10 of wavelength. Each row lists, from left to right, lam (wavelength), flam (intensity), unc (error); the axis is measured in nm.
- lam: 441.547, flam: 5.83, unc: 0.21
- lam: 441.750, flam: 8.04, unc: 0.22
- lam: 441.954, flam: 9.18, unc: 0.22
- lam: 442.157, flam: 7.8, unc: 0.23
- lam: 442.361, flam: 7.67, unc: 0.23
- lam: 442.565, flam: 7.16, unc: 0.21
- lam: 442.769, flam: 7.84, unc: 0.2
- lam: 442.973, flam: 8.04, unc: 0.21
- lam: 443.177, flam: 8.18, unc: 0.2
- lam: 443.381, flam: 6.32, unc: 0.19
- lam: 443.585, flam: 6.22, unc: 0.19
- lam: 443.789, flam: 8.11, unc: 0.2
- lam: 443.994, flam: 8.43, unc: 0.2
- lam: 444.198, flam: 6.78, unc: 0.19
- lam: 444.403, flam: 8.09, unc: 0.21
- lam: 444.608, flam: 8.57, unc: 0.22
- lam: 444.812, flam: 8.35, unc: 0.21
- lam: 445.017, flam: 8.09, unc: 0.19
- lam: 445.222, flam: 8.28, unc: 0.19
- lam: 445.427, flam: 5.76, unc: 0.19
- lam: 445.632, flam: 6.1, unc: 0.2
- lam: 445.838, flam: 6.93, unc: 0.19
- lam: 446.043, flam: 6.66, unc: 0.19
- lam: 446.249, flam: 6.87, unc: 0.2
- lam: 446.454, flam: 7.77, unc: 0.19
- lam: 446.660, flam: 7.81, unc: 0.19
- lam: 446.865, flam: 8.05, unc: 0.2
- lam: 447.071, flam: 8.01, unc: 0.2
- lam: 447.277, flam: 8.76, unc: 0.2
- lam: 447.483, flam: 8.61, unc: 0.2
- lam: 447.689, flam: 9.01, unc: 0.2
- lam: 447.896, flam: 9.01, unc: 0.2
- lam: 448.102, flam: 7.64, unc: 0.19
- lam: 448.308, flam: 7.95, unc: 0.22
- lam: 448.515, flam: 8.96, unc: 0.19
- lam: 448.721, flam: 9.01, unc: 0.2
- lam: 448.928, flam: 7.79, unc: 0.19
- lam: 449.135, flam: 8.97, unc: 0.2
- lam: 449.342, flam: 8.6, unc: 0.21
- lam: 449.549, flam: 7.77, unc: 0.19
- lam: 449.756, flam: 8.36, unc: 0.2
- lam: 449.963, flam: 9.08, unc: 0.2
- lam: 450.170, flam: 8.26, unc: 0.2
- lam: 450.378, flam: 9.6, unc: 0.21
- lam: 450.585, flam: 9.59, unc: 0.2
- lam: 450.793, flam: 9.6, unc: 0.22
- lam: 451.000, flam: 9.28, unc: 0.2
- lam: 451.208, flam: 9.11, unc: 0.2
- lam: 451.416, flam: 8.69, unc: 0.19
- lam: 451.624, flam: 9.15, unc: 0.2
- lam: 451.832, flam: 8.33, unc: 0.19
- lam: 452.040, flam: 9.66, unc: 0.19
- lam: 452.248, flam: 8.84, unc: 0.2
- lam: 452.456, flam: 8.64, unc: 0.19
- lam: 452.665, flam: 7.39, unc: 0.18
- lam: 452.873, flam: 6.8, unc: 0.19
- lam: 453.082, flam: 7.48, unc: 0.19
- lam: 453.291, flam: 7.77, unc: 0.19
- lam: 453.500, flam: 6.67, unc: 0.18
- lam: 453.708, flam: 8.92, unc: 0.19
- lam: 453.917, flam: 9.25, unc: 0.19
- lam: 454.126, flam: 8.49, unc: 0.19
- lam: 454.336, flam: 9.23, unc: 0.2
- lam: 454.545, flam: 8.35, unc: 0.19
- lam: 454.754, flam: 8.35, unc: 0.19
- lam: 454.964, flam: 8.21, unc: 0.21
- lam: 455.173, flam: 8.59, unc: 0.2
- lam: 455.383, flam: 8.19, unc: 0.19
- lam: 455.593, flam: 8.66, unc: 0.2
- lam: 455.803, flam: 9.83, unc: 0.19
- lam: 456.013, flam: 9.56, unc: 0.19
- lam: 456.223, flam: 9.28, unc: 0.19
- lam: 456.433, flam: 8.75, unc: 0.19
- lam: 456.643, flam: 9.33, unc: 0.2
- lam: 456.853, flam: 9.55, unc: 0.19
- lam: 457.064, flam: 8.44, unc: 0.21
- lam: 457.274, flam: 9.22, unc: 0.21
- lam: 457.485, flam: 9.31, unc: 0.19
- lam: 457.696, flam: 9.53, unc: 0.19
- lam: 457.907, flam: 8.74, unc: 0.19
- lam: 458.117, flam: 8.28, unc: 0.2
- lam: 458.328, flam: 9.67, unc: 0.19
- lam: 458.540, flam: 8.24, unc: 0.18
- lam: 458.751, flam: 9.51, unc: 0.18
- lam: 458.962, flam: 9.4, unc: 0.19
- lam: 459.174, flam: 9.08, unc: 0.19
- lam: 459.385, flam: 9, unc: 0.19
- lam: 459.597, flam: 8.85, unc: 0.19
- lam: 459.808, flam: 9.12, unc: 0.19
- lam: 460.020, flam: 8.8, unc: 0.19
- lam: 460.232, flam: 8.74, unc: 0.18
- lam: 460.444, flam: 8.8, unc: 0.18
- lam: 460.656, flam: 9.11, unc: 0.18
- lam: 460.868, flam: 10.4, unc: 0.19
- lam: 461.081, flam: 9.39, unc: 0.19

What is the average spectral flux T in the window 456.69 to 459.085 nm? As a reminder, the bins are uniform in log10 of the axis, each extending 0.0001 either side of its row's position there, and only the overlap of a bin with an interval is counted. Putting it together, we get 9.09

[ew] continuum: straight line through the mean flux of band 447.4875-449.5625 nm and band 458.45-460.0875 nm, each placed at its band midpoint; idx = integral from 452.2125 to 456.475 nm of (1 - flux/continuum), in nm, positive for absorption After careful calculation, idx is 0.17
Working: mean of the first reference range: 8.51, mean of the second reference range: 9.01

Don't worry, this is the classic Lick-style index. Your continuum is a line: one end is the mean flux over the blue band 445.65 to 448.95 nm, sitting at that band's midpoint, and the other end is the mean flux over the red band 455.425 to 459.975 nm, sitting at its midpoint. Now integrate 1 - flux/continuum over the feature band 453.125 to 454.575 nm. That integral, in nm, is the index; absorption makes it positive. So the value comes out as 0.06 nm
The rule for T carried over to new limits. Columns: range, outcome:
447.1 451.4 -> 8.73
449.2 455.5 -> 8.54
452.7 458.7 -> 8.66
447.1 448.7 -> 8.56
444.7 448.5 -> 7.79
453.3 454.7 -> 8.44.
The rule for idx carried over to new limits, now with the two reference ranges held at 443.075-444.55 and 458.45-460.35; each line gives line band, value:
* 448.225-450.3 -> -0.127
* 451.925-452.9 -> -0.009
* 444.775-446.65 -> 0.115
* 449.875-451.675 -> -0.221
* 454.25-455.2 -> 0.000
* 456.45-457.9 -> -0.067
